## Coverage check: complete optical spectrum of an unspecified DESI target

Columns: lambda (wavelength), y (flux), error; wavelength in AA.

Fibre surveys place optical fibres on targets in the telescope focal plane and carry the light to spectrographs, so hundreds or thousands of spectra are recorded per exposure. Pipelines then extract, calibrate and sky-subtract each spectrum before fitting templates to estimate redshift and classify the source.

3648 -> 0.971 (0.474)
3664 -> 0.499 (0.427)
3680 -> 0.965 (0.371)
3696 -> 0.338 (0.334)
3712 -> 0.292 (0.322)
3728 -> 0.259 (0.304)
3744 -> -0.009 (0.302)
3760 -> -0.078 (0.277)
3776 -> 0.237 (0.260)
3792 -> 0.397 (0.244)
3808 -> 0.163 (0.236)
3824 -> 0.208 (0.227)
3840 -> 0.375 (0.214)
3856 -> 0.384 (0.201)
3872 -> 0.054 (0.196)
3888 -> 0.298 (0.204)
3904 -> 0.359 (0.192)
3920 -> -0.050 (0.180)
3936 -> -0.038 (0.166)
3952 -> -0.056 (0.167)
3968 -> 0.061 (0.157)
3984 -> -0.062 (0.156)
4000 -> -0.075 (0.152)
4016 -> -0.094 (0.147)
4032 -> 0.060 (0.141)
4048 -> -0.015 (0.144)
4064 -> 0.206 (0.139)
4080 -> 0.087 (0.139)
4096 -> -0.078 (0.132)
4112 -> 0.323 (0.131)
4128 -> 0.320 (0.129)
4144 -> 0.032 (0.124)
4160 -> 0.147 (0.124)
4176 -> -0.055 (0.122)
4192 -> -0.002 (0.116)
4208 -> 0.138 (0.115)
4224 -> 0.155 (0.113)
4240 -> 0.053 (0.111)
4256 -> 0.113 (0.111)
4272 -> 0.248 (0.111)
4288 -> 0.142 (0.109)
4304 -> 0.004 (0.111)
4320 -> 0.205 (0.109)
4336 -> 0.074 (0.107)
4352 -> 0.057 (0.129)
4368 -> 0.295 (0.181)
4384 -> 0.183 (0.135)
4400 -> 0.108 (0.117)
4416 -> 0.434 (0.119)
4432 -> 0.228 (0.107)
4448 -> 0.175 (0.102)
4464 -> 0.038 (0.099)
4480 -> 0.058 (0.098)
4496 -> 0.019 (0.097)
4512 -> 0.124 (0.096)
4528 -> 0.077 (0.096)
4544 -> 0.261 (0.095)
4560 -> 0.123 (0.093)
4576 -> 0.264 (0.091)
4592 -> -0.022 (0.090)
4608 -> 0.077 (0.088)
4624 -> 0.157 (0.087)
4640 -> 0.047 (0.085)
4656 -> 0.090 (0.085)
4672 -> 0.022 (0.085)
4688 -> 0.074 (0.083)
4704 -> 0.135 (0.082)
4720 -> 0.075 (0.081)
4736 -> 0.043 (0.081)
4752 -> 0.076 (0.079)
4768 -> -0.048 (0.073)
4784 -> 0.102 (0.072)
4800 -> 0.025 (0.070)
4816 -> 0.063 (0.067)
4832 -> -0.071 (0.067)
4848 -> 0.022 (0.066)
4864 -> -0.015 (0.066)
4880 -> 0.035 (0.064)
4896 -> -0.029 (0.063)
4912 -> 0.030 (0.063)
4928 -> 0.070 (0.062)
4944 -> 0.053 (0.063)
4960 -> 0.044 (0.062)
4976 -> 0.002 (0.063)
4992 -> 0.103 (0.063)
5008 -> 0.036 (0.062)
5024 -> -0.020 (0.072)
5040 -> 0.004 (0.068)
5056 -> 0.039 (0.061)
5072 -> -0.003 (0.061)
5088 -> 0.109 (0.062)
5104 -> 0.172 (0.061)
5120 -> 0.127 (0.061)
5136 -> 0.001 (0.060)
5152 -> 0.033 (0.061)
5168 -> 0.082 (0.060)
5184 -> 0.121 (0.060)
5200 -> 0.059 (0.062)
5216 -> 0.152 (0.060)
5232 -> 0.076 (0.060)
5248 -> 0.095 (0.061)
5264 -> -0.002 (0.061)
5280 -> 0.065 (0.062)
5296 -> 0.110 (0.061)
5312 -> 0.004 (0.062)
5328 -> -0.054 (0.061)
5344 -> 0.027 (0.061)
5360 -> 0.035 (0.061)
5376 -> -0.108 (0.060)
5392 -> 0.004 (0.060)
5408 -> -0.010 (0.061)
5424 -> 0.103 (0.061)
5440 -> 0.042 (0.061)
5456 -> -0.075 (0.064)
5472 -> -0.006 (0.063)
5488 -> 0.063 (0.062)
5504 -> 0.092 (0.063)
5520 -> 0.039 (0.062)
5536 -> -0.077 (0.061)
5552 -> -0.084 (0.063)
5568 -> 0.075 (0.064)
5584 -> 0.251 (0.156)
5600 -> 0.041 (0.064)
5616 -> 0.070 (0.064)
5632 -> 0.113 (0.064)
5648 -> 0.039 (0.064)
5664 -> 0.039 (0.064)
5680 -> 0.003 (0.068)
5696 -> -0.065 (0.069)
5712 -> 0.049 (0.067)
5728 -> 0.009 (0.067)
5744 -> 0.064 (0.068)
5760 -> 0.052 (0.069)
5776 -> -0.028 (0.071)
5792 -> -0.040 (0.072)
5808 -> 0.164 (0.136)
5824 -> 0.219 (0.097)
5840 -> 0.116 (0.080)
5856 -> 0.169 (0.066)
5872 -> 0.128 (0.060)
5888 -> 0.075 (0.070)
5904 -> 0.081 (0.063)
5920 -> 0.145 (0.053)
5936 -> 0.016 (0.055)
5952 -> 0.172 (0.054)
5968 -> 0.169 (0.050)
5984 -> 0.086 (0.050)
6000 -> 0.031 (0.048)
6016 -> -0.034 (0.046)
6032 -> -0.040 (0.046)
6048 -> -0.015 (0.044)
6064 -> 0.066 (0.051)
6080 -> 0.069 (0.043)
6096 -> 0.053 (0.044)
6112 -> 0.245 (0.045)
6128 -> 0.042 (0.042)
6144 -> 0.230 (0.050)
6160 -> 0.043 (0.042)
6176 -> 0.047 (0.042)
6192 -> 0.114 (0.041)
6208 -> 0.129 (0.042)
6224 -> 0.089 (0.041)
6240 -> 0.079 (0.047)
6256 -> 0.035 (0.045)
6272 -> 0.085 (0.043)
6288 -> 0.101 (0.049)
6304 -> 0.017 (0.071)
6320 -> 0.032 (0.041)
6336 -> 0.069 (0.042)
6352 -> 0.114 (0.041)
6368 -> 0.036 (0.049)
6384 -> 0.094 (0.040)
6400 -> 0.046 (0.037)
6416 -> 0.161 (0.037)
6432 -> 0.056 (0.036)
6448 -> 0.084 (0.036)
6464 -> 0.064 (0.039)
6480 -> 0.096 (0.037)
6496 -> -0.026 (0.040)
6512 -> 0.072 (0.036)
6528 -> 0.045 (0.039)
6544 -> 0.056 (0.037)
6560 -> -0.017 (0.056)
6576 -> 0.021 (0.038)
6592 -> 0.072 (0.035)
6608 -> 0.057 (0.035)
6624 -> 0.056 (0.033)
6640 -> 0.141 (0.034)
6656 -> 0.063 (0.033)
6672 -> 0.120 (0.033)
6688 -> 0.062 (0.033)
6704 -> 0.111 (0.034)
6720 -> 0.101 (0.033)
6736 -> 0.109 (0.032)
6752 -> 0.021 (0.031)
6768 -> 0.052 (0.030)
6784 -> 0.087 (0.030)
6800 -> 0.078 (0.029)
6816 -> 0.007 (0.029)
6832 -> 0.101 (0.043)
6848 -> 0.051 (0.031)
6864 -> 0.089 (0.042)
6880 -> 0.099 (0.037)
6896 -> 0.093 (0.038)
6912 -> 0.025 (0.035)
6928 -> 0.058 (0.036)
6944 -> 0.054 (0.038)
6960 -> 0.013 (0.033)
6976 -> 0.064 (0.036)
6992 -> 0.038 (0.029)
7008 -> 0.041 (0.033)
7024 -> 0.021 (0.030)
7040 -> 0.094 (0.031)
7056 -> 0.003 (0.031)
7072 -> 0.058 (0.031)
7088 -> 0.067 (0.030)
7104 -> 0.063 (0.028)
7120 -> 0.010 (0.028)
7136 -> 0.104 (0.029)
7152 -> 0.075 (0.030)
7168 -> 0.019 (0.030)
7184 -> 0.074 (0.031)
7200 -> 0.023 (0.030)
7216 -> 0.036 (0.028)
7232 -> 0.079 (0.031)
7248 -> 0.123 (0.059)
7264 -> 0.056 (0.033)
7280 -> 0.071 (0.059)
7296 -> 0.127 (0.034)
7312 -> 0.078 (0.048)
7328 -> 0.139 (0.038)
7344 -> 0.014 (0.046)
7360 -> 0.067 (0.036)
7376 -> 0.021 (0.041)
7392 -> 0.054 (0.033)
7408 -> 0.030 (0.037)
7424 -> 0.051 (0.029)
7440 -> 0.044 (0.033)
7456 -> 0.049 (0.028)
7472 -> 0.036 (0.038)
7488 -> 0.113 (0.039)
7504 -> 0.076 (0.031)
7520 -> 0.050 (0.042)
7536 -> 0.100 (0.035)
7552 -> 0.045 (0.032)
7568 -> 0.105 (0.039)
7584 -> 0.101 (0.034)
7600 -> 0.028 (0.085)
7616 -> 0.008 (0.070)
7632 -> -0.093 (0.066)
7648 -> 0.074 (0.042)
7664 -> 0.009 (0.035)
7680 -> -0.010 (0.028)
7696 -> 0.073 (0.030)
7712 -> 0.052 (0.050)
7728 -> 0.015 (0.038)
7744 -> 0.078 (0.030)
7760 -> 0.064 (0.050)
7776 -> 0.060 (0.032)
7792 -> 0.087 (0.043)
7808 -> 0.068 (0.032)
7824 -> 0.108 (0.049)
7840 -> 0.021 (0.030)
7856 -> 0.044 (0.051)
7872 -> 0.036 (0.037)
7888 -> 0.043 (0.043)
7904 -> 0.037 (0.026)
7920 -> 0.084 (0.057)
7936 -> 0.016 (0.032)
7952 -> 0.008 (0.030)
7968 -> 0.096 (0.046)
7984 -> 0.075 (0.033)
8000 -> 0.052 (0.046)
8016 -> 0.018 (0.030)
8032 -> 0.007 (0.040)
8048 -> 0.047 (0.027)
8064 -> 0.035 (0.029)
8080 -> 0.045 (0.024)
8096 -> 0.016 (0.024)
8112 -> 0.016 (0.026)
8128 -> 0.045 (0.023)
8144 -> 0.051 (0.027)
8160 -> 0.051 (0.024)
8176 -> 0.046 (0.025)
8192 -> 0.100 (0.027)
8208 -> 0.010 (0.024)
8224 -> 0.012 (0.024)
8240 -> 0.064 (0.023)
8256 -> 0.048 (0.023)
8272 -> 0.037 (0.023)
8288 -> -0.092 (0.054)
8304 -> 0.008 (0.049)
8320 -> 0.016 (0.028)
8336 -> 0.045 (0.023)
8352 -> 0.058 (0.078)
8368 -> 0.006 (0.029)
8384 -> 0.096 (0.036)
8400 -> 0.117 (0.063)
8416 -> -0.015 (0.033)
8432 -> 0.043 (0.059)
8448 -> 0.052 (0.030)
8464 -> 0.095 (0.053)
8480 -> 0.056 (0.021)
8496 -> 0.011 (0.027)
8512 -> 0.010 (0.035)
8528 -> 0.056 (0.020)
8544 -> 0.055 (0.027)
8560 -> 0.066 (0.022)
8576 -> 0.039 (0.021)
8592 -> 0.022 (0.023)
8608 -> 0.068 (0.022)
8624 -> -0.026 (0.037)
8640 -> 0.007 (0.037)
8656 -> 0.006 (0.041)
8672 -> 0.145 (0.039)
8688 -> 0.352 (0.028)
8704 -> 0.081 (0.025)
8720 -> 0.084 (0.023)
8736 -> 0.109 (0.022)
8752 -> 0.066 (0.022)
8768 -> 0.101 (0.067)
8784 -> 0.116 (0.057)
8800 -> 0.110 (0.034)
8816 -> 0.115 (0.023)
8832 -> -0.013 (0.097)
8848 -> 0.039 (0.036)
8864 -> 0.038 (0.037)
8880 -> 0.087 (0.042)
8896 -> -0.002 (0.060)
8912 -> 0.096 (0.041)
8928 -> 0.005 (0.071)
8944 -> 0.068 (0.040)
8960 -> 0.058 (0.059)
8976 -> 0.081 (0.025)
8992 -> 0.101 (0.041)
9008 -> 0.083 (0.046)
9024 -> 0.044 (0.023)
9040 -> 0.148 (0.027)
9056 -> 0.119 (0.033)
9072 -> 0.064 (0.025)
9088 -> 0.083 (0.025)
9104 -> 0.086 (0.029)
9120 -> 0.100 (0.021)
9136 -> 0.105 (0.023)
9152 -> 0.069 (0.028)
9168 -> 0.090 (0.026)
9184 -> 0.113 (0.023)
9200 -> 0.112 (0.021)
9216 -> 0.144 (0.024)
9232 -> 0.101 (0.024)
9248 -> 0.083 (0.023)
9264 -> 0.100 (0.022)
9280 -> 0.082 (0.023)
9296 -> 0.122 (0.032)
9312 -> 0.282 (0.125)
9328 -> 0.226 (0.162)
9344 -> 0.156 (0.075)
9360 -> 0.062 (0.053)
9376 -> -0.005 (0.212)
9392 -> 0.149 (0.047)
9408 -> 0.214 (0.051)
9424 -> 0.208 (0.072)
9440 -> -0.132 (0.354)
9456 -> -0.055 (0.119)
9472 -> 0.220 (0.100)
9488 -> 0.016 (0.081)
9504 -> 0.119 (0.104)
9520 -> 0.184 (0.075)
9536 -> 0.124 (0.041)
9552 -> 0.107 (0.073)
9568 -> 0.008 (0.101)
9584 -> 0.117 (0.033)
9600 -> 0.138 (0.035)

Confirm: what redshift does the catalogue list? 1.33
